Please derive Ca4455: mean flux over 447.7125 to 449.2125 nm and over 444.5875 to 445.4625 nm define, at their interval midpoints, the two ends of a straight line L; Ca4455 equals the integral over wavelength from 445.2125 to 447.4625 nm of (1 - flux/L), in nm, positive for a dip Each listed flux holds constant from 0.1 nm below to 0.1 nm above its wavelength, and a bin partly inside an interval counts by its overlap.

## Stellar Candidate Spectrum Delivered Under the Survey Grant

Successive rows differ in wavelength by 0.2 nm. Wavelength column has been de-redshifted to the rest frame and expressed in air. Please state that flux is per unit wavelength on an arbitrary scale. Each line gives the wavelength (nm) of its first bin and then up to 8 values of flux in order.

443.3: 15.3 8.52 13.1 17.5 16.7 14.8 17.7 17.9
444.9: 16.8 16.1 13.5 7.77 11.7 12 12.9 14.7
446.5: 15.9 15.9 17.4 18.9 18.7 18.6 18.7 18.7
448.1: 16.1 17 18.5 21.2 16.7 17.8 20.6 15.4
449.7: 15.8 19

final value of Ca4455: 0.27 nm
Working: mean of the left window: 15.5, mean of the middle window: 14.6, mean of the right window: 18.1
